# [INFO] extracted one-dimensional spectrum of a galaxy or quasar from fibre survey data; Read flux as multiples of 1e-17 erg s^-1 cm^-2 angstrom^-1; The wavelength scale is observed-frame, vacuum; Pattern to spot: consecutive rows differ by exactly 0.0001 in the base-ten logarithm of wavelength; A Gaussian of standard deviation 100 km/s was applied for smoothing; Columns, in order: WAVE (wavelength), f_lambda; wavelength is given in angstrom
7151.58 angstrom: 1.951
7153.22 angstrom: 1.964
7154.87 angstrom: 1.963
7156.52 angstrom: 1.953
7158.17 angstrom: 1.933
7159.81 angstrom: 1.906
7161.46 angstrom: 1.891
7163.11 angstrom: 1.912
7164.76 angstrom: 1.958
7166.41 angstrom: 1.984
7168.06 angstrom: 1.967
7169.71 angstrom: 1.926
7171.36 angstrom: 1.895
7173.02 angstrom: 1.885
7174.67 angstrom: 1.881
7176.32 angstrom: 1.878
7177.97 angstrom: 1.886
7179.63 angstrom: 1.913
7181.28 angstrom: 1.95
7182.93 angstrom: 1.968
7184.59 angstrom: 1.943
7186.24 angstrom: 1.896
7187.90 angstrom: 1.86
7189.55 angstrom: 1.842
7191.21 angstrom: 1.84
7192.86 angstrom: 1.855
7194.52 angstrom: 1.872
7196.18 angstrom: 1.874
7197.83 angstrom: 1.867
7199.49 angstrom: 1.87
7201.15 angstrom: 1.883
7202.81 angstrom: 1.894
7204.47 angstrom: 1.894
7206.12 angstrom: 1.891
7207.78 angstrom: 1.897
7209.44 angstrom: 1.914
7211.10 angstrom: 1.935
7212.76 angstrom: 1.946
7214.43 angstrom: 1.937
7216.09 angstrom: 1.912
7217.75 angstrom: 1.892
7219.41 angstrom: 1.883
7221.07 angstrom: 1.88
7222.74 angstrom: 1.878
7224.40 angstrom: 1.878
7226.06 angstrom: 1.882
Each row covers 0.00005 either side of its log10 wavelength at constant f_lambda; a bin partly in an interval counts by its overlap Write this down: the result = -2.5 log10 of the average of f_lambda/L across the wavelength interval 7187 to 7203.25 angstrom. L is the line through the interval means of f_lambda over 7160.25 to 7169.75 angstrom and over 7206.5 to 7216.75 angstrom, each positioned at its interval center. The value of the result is 0.04 mag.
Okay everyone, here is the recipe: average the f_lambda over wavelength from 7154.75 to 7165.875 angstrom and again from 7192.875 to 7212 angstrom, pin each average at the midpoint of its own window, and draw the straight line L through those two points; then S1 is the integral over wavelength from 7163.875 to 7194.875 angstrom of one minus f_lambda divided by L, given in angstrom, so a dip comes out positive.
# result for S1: 0.1 angstrom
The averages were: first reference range 1.93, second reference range 1.89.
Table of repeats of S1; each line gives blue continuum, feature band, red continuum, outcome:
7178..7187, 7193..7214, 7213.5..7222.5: 0.2 angstrom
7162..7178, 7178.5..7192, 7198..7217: 0.1 angstrom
